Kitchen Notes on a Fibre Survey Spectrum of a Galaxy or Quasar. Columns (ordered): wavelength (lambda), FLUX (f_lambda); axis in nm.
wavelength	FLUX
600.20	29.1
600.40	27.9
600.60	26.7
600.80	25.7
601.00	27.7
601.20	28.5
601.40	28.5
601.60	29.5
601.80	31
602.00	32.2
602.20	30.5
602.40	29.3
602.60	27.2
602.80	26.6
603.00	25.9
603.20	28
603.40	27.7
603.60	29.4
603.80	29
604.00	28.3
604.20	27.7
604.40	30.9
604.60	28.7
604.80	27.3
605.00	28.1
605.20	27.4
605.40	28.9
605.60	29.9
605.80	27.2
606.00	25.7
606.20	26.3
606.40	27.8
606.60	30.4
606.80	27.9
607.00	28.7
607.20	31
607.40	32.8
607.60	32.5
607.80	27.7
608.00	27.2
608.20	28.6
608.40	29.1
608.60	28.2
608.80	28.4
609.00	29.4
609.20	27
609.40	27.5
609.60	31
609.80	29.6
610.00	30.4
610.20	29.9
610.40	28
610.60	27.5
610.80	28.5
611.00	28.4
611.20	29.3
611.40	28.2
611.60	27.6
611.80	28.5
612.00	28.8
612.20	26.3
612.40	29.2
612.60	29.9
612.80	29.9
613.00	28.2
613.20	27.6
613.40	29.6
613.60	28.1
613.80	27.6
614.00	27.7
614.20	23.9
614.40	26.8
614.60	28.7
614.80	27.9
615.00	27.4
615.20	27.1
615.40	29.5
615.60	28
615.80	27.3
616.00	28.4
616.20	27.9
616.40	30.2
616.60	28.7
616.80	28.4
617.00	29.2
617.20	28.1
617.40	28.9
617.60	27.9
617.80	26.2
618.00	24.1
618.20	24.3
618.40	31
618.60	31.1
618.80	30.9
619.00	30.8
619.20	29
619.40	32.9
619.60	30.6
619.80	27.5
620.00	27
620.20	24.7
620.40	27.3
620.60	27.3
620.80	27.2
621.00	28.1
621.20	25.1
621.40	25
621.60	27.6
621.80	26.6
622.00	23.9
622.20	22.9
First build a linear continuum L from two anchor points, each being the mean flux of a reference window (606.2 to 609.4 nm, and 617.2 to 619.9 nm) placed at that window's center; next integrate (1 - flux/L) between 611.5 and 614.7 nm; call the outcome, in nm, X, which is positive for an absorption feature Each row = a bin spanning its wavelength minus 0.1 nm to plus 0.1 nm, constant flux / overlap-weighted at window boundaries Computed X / 0.10 nm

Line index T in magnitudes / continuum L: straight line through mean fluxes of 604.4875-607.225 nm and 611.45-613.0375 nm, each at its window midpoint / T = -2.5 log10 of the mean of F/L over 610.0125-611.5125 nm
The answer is -0.007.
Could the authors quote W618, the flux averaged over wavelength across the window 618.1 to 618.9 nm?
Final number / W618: 29.3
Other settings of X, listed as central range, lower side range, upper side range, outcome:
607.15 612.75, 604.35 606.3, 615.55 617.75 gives -0.157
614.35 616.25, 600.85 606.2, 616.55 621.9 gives 0.011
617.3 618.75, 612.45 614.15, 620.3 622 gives -0.022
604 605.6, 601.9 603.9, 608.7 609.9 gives 0.008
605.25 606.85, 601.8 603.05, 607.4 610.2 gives 0.058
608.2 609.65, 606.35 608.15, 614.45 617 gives 0.037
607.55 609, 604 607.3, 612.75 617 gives -0.023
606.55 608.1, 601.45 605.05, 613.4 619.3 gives -0.065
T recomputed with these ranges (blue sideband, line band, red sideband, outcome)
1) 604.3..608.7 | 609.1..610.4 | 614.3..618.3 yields -0.03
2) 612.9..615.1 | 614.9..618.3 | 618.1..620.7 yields 0.02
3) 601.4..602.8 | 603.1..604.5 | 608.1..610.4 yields 0.03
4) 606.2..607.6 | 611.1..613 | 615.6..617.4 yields 0.02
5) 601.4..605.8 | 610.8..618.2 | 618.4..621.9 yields 0.02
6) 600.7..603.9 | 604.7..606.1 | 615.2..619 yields 0.03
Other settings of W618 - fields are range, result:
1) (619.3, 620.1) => 29.5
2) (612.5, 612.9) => 29.9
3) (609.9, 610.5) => 29.4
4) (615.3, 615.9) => 28.3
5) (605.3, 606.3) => 27.6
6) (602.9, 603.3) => 27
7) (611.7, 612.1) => 28.6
